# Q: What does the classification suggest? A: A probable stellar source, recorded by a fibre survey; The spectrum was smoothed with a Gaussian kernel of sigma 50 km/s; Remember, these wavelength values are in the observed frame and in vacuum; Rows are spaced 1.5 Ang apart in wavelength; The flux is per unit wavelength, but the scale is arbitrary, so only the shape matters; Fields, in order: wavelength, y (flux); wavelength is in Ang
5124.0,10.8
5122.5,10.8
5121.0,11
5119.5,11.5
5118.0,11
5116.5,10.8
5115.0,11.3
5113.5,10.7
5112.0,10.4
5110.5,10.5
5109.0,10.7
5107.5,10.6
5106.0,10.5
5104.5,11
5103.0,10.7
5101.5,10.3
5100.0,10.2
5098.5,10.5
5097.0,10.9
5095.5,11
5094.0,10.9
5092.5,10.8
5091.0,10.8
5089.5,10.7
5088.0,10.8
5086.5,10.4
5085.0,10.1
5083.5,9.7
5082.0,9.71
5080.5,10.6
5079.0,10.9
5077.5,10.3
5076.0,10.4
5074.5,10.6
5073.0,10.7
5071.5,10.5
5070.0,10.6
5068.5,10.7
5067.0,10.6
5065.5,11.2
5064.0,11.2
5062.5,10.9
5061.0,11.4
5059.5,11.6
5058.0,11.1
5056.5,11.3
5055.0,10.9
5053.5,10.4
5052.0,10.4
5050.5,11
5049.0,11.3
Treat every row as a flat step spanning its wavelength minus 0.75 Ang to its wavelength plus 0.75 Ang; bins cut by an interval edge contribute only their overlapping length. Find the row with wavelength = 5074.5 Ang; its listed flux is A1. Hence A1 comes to 10.6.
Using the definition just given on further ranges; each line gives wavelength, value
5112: 10.4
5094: 10.9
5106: 10.5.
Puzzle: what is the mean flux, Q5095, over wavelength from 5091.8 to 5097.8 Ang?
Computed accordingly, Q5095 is 10.9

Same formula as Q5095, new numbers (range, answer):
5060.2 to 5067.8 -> 11.1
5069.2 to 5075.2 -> 10.6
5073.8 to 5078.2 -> 10.4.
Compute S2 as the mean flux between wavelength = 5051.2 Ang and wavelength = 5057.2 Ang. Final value 10.7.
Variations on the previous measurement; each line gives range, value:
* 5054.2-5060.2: 11.2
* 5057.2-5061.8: 11.4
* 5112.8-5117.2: 10.9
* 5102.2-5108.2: 10.7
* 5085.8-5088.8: 10.6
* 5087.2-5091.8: 10.8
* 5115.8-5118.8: 10.9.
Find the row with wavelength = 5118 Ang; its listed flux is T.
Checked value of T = 11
